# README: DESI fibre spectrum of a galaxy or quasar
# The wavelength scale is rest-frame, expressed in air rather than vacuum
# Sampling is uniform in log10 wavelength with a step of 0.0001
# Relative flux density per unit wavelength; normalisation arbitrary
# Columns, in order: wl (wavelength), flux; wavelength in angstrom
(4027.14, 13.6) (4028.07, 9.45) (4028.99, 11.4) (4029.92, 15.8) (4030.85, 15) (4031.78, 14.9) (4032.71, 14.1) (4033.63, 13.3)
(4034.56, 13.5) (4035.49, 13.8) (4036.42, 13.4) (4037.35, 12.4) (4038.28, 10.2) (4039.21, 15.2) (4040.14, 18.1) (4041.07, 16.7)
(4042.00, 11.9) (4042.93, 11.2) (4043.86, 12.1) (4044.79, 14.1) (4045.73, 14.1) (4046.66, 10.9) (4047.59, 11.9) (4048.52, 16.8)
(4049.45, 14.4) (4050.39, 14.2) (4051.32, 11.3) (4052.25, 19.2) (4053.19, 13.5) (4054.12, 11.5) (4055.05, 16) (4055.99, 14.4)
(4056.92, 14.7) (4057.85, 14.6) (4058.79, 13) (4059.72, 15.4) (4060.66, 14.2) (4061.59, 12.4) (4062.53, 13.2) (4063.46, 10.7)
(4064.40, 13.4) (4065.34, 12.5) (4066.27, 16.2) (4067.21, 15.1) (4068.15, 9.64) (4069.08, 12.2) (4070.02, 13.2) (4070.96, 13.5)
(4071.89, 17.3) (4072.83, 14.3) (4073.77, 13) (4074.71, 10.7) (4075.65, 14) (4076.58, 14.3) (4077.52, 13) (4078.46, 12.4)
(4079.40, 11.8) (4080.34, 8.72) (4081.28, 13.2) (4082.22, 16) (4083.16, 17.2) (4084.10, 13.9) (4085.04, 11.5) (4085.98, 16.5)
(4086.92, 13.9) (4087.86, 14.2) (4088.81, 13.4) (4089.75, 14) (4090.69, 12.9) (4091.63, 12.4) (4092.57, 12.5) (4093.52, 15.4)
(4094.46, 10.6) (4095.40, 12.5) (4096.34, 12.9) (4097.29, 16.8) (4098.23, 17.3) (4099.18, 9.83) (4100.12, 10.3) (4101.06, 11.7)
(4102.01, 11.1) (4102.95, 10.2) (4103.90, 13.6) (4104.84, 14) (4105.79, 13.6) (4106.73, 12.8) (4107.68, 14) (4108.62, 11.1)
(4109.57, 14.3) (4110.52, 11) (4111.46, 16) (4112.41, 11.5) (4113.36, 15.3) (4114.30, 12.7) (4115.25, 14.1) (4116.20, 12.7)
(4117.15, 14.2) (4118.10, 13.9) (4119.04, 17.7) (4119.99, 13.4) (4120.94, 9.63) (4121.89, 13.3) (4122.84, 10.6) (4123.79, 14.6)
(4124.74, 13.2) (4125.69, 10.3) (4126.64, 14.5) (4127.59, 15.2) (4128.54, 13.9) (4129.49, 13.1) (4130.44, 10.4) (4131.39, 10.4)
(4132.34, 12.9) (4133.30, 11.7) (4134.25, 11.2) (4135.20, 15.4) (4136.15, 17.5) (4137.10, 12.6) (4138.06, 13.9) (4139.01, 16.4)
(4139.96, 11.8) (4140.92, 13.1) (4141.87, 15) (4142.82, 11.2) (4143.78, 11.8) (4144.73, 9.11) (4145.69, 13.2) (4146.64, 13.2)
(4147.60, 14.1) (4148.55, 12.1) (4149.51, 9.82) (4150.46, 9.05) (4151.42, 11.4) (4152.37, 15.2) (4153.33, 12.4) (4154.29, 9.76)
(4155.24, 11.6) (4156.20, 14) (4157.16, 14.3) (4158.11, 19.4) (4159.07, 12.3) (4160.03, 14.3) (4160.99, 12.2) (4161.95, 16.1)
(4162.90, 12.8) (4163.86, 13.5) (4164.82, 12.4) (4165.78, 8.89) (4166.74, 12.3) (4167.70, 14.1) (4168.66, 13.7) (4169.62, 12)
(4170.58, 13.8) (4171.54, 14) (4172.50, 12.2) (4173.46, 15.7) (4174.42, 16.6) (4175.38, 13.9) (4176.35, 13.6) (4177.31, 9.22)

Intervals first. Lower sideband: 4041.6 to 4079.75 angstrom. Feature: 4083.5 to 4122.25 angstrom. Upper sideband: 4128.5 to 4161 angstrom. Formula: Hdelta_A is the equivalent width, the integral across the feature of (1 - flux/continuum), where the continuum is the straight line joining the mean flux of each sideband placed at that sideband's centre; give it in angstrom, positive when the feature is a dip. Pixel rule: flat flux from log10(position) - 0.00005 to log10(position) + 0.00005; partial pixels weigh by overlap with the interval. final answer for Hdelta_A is -0.3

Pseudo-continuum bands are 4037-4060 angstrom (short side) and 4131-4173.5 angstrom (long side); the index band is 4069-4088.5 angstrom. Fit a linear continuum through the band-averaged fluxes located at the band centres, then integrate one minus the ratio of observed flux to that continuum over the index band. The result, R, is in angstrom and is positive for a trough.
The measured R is 0.1 angstrom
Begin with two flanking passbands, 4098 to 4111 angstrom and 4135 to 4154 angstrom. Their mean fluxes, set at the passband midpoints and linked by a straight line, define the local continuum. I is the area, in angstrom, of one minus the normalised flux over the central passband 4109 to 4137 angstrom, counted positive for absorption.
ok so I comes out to -1.42 angstrom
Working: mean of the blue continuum 12.4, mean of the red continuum 12.8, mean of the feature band 13.2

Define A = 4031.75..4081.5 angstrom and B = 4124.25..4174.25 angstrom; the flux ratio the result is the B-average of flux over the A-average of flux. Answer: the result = 0.96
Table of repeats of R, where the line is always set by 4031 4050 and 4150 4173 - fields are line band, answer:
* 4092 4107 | 0.6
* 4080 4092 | -0.3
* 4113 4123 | -0.2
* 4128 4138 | 0.1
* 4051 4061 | -0.6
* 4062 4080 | 0.5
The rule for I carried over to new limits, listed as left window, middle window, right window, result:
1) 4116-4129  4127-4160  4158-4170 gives 0.92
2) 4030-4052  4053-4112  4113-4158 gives 0.30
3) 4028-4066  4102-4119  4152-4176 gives 0.36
